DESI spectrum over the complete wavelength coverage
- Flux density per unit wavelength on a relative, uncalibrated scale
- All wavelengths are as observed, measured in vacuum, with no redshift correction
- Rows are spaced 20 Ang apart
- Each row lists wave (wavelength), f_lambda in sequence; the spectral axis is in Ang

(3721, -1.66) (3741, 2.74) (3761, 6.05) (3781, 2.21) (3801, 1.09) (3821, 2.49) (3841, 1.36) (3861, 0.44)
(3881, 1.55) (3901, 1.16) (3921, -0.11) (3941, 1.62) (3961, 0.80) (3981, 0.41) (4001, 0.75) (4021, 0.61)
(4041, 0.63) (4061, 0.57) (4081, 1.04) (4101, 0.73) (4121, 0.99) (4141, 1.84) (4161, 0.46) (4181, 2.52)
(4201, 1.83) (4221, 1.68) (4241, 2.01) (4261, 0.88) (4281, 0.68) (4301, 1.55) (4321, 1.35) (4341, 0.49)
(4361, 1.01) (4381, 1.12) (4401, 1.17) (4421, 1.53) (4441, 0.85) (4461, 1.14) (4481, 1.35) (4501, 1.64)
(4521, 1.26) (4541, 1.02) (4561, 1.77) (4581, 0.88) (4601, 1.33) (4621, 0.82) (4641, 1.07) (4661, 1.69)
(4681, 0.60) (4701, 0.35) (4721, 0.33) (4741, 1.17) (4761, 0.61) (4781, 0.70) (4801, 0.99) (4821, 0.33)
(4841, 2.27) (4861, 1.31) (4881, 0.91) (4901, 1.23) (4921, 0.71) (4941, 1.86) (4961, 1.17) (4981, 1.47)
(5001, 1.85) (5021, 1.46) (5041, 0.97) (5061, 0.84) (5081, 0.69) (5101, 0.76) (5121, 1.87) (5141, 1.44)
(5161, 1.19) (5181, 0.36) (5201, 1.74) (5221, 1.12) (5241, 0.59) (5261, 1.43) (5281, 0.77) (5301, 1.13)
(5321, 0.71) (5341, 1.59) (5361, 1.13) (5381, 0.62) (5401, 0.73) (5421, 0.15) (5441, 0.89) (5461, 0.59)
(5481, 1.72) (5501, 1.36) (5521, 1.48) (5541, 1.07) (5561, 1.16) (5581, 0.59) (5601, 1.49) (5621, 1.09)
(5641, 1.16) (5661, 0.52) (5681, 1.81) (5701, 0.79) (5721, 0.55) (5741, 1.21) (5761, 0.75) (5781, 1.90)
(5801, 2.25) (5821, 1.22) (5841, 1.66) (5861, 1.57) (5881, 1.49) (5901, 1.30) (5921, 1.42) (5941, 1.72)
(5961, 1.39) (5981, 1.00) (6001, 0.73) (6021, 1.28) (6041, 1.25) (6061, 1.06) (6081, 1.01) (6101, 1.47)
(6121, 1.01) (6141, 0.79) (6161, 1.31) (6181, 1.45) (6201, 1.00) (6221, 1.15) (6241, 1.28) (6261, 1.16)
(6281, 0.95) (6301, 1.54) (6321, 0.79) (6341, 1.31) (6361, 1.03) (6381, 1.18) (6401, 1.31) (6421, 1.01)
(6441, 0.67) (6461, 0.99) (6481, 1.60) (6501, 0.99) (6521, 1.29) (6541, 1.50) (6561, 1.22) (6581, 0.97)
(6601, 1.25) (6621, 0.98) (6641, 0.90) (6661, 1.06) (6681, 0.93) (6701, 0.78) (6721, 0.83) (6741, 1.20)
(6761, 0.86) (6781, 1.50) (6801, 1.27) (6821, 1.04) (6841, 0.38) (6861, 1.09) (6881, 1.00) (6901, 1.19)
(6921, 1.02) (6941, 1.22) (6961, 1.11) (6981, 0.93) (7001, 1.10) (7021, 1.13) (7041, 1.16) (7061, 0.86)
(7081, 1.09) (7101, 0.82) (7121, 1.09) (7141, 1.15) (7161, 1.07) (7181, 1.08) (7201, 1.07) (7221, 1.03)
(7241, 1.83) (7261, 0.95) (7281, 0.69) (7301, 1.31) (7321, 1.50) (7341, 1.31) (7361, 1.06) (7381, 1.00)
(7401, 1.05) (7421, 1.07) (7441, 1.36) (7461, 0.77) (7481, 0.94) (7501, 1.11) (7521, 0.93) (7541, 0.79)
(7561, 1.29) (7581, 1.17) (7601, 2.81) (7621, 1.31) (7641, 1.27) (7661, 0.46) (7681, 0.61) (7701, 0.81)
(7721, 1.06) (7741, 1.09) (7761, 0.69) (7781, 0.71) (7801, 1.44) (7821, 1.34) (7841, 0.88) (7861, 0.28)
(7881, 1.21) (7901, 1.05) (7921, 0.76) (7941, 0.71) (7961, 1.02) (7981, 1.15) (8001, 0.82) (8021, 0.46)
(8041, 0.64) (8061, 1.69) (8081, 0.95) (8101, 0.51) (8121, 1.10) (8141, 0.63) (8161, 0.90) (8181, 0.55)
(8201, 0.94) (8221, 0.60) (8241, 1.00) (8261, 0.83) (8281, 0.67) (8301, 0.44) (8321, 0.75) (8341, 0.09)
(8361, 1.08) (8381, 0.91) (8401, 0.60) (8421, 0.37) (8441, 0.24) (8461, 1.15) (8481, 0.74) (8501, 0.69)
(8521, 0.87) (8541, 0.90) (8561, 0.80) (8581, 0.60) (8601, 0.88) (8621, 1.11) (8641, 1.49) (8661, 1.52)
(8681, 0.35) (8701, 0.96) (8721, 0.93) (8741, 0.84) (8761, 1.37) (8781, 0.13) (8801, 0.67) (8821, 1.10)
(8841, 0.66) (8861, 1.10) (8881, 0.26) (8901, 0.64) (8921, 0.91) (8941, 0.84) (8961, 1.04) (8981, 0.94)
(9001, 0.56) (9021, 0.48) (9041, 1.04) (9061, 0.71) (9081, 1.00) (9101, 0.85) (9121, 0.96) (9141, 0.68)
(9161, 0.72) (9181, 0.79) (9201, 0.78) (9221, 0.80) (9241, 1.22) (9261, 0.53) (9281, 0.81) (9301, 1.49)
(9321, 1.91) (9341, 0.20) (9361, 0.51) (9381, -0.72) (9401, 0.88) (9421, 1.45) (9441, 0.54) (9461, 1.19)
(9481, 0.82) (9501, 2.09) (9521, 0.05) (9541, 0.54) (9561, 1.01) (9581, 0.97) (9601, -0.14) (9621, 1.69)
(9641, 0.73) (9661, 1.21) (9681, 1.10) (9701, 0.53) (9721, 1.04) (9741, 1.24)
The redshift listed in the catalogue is 0.23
